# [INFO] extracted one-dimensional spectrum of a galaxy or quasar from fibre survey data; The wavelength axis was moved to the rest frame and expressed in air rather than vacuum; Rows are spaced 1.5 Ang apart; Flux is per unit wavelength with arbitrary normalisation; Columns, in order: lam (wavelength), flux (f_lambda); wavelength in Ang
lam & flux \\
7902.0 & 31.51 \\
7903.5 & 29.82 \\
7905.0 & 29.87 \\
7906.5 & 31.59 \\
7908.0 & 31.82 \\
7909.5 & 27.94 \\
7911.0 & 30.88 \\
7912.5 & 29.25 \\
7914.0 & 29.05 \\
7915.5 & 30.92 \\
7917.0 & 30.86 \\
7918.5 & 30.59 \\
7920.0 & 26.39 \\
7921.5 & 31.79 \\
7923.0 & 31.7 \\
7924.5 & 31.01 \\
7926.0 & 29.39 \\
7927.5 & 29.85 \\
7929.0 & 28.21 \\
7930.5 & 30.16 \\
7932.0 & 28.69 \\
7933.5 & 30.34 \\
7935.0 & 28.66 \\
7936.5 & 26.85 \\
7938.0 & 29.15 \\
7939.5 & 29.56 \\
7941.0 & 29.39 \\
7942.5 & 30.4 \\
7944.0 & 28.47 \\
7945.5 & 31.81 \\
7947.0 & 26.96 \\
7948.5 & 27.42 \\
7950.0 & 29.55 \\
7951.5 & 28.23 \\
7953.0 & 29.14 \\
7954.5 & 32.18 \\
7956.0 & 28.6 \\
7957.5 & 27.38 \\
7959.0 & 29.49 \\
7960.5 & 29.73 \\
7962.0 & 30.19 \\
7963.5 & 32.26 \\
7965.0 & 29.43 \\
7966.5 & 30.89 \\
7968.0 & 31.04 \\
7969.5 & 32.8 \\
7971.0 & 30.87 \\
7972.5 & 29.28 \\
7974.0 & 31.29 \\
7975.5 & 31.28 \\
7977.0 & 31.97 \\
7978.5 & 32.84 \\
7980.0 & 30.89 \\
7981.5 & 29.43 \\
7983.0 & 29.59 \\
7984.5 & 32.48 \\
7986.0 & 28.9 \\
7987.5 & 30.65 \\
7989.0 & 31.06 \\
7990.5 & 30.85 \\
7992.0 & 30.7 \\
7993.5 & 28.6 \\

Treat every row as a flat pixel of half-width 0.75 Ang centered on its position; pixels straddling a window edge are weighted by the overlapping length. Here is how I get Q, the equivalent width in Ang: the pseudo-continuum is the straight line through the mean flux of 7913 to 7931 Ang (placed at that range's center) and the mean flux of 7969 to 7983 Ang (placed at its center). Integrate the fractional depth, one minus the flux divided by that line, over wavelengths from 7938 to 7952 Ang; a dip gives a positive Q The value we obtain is 0.6 Ang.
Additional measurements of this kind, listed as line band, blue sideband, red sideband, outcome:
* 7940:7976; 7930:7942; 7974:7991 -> 0.1 Ang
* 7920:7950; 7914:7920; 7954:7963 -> 0.5 Ang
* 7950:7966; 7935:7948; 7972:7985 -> 0.1 Ang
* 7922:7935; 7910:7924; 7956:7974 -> 0.1 Ang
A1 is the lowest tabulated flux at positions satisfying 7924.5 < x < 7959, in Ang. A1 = 26.85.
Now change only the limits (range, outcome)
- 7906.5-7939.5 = 26.39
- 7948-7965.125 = 27.38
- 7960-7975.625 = 29.28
